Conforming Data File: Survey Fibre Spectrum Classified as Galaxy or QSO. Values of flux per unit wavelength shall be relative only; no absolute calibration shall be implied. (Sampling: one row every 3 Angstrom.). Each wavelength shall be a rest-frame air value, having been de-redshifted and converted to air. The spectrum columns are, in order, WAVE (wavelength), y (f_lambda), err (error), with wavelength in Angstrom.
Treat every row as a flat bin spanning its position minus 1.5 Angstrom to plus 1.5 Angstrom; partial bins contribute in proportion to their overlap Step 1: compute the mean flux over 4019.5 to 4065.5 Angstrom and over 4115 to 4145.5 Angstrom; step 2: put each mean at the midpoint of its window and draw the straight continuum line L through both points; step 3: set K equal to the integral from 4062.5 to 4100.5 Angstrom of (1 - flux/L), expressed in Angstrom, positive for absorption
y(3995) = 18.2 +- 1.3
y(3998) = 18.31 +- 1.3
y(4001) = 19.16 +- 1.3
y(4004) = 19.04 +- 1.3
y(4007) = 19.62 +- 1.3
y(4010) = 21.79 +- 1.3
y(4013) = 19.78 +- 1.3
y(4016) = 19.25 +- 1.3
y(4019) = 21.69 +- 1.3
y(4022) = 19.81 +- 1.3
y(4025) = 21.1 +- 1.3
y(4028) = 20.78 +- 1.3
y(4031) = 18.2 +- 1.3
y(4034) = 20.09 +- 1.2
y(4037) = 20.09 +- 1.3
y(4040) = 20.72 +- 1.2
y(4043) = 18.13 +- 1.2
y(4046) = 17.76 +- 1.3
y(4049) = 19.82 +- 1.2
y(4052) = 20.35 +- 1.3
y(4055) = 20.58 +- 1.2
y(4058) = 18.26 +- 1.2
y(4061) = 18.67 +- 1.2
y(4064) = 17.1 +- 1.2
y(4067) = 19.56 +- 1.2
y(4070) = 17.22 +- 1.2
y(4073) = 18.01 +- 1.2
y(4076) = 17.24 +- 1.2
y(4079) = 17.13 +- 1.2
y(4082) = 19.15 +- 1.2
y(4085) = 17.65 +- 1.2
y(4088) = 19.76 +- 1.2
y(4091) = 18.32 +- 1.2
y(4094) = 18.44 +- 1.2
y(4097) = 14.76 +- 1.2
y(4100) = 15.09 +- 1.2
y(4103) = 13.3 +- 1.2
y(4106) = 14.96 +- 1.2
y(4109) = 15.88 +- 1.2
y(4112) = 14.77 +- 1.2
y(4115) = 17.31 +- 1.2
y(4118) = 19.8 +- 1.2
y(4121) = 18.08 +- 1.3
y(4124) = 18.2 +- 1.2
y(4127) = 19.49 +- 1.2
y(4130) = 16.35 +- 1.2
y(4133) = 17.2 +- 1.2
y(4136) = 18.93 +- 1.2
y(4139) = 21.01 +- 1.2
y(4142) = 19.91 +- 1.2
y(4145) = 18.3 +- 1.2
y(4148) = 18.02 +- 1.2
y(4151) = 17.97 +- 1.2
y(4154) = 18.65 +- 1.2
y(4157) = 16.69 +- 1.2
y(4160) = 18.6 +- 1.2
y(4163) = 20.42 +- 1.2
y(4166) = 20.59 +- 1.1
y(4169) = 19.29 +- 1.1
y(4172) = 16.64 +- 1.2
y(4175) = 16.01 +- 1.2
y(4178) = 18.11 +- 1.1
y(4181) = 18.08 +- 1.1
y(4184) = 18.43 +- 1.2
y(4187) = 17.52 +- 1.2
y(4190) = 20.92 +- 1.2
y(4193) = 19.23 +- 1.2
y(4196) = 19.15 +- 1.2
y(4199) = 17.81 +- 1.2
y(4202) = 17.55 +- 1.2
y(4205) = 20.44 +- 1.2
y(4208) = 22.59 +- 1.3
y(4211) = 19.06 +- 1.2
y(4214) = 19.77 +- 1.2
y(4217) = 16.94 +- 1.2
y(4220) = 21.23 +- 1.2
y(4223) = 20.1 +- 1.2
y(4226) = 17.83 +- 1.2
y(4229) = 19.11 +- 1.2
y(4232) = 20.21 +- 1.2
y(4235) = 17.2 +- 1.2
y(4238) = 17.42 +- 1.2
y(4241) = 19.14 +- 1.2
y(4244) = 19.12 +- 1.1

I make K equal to 2.8 Angstrom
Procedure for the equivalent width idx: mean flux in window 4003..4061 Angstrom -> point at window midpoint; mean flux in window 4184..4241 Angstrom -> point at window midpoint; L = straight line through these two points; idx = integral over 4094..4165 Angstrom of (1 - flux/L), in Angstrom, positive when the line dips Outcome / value 6.7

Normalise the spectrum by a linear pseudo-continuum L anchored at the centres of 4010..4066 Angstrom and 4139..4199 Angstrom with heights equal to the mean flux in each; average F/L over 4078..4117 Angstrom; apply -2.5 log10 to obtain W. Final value 0.15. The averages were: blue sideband 19.6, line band 16.7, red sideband 18.6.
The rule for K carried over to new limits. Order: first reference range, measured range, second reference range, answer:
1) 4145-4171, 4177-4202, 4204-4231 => 0.8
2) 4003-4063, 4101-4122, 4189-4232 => 3.6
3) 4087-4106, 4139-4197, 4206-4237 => -1.6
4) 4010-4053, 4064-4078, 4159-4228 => 1.3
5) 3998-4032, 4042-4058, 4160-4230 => 0.4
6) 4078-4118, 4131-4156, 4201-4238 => -1.3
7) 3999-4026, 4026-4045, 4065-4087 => -0.3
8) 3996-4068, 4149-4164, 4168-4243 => 0.5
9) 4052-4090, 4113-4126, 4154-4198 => 0.2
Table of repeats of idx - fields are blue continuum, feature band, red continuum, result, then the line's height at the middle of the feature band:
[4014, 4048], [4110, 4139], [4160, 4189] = 1.46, 18.9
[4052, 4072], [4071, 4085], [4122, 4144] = 0.64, 18.7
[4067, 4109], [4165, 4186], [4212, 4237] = 0.25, 18.3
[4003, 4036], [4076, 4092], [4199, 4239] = 1.22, 19.8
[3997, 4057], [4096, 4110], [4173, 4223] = 3.36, 19.4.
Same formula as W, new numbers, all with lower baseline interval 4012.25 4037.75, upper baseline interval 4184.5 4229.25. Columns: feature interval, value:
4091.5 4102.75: 0.231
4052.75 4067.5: 0.060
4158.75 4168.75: -0.020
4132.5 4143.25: 0.008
